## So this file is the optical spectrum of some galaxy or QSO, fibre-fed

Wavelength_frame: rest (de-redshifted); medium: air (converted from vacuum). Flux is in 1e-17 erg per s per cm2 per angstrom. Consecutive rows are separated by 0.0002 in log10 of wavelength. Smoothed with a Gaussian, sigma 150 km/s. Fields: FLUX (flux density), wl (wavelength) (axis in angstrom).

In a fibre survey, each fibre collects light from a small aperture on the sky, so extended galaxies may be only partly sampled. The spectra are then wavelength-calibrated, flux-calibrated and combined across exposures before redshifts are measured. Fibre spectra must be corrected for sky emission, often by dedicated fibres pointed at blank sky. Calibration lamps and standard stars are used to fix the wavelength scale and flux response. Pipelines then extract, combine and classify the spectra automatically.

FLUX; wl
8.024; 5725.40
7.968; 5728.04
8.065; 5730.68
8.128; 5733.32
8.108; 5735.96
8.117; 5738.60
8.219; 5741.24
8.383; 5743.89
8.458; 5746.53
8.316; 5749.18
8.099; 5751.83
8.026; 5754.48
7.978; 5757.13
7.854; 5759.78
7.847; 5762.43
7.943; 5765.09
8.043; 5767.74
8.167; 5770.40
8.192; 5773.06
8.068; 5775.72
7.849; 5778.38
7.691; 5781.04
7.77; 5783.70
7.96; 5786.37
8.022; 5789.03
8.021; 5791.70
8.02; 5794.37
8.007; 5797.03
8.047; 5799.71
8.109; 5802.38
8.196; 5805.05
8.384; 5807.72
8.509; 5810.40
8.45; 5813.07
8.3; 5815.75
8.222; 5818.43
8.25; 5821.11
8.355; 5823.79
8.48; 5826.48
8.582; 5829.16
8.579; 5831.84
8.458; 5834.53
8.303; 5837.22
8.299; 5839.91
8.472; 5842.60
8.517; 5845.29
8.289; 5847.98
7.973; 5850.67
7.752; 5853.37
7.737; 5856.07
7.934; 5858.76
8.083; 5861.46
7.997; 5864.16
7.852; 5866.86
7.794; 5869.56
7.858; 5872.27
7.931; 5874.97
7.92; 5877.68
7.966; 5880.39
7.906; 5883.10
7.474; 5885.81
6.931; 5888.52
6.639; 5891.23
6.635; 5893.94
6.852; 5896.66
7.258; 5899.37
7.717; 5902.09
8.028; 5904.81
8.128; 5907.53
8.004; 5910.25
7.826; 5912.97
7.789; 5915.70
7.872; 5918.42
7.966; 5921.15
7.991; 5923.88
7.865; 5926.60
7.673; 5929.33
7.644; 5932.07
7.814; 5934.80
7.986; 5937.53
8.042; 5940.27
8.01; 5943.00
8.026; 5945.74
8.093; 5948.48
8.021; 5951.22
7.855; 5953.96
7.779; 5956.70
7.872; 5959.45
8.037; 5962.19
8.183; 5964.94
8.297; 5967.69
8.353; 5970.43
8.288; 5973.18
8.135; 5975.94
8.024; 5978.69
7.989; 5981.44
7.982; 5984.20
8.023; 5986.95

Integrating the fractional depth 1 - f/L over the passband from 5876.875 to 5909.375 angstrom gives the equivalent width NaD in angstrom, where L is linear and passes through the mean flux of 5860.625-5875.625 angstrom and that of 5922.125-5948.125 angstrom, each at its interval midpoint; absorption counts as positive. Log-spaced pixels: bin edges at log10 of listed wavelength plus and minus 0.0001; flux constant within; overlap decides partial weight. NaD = 1.87 angstrom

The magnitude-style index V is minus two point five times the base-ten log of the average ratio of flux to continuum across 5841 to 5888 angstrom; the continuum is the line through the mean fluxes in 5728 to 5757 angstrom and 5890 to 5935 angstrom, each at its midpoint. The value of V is -0.023 mag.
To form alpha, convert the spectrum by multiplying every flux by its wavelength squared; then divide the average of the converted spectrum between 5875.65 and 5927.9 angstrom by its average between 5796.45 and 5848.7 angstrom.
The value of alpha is 0.9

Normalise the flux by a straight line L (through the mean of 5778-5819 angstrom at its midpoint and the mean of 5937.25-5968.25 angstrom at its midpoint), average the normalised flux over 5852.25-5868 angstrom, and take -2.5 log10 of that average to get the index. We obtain 0.023 mag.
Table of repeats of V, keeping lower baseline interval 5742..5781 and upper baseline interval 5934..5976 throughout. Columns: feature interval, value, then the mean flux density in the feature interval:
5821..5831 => -0.05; 8.45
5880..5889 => 0.07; 7.59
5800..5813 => -0.03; 8.3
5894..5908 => 0.08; 7.47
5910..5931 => 0.03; 7.86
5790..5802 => 0.01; 8.03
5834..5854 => -0.03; 8.27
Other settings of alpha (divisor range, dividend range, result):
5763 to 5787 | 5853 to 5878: 1.02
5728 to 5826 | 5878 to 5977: 1.01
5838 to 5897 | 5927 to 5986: 1.06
